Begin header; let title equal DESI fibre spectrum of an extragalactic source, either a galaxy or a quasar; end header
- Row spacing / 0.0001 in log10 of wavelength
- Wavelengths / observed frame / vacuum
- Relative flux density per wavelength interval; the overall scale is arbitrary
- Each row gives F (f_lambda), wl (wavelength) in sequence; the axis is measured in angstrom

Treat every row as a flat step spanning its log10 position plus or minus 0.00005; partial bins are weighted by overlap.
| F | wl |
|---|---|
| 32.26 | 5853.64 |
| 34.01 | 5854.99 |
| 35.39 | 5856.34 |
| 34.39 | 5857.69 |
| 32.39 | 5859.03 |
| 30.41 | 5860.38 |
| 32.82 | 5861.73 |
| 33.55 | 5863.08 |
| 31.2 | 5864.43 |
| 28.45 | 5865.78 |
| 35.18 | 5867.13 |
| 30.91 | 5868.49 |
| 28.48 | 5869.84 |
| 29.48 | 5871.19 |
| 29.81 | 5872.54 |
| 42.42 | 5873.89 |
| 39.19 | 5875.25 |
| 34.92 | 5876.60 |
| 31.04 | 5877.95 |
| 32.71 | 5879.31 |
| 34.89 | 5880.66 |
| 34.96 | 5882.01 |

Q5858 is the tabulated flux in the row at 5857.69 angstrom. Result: 34.39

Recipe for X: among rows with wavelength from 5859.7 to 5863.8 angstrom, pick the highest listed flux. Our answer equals 33.55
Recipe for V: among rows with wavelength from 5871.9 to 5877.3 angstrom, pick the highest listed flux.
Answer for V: 42.42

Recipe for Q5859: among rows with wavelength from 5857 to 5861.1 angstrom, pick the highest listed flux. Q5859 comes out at 34.39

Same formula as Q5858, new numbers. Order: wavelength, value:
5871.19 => 29.48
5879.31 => 32.71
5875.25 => 39.19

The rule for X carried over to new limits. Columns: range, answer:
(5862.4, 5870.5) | 35.18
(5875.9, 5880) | 34.92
